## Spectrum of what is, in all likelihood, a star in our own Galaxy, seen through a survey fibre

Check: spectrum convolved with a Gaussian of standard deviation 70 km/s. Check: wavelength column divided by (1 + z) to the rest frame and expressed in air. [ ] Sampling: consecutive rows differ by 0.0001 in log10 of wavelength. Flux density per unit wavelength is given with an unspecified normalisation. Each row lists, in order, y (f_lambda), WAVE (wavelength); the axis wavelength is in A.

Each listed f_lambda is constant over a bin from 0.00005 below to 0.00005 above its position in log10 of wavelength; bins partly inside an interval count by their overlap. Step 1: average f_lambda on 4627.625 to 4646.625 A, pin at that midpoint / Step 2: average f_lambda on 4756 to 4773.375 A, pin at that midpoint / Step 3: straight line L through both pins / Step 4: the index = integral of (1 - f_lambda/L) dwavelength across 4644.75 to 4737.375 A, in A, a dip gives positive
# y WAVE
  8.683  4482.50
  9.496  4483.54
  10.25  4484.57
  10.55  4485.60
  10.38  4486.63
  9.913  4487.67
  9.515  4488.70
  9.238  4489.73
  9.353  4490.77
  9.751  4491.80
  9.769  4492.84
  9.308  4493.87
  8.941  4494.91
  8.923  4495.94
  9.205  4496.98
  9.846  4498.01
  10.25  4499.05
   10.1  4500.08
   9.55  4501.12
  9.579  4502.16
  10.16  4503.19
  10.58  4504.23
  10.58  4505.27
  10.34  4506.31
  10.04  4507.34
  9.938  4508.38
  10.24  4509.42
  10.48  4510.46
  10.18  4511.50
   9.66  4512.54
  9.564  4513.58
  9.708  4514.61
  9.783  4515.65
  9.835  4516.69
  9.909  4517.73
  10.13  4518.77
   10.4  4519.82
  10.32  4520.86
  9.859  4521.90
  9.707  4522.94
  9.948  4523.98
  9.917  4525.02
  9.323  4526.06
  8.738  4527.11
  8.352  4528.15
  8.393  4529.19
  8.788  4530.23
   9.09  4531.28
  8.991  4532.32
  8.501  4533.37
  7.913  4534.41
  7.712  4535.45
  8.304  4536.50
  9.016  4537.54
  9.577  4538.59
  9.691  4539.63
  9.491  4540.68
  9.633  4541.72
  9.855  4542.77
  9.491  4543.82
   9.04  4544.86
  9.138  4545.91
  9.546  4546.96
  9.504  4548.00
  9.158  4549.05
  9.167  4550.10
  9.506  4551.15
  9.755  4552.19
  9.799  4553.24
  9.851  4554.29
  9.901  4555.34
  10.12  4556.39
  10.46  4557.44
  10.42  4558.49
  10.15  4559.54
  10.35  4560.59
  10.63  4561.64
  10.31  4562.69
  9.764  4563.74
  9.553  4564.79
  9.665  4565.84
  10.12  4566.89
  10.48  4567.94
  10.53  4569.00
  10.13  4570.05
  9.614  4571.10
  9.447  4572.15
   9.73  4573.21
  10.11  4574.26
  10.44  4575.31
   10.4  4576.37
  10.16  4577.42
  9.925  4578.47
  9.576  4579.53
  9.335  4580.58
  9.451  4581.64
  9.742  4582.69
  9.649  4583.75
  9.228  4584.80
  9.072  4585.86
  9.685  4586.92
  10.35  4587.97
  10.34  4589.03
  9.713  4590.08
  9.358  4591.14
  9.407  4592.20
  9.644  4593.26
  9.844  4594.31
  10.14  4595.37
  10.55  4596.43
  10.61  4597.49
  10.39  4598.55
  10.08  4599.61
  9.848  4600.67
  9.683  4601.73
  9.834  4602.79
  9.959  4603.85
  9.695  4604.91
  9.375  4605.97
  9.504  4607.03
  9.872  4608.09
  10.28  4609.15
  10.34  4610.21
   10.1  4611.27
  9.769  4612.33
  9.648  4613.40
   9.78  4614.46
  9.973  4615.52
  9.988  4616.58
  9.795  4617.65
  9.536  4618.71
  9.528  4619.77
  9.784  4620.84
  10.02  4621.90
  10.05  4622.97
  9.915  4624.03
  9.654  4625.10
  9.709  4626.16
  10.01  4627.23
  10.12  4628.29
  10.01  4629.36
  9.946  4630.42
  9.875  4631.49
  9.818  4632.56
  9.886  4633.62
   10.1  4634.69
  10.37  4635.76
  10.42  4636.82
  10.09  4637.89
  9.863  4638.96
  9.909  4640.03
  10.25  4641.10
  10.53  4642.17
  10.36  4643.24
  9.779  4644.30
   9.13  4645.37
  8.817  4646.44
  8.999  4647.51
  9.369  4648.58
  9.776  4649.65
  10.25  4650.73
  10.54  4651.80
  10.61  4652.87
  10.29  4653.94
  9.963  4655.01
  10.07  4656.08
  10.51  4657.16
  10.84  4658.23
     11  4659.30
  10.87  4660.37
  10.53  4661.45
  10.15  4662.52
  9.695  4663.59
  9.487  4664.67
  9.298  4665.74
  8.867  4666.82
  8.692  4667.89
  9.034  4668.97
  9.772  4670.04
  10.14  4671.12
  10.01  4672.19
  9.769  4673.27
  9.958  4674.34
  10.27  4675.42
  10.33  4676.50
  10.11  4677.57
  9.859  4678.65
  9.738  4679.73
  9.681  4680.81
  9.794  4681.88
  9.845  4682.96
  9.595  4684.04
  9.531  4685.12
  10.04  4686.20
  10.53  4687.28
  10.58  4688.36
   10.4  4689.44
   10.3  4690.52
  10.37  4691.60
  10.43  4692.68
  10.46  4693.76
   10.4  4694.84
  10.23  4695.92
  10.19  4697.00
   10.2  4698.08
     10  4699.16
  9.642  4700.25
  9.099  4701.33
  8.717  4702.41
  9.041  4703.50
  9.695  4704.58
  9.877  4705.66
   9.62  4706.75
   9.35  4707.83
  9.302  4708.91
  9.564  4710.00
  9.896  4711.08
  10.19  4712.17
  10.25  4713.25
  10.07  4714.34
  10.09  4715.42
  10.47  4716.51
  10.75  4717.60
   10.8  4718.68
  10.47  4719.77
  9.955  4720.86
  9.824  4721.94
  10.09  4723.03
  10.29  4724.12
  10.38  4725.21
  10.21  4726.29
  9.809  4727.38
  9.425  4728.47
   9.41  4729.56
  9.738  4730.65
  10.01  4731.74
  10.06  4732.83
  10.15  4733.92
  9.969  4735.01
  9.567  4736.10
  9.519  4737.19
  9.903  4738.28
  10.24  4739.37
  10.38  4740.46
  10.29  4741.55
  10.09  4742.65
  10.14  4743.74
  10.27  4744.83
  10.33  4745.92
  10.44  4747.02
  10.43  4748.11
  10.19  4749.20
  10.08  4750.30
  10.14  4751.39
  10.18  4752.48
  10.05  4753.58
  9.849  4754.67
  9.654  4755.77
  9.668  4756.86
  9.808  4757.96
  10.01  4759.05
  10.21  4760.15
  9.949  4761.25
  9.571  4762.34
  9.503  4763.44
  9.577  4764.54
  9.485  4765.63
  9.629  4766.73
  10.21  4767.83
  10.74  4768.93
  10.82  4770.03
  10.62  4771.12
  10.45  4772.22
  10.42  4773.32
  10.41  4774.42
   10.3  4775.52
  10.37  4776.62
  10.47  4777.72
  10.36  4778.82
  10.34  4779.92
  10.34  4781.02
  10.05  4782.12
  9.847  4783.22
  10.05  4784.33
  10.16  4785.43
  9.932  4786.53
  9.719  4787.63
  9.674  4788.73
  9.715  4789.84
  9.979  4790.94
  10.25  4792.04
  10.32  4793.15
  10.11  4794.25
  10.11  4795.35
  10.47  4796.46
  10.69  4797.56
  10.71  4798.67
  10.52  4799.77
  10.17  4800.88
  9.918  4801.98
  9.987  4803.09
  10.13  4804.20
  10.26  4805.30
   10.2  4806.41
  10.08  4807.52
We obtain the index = 0.6 A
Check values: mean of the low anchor 9.99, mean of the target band 9.94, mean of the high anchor 10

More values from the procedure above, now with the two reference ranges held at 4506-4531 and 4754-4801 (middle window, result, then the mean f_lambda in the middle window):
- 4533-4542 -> 0.8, 8.87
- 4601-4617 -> 0.0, 9.86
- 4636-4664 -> -0.5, 10.1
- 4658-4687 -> 0.2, 9.88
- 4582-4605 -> 0.0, 9.85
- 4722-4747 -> 0.1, 10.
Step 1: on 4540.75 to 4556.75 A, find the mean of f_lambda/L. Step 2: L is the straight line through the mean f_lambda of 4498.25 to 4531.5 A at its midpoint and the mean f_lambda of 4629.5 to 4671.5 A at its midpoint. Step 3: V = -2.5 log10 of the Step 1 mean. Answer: 0.03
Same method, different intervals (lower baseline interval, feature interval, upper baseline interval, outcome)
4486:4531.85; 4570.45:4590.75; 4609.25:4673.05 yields 0.00 mag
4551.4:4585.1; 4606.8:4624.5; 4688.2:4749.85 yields 0.01 mag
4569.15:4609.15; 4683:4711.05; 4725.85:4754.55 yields 0.01 mag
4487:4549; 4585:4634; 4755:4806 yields -0.02 mag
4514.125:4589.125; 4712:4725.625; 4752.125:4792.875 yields -0.03 mag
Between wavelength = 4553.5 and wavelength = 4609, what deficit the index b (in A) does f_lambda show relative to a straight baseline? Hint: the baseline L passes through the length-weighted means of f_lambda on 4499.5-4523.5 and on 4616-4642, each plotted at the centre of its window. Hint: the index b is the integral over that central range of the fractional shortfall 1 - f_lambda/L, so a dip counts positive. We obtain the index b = 0.3 A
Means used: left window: 10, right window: 9.95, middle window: 9.93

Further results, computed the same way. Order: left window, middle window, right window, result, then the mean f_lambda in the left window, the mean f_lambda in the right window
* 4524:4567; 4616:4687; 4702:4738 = -1.49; 9.43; 9.9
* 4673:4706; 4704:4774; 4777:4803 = 0.20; 9.96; 10.2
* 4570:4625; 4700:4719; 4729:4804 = 0.42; 9.85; 10.1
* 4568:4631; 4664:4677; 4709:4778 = 0.45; 9.87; 10.1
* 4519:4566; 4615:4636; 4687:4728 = -0.29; 9.49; 10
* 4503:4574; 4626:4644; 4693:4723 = -0.46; 9.67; 9.94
